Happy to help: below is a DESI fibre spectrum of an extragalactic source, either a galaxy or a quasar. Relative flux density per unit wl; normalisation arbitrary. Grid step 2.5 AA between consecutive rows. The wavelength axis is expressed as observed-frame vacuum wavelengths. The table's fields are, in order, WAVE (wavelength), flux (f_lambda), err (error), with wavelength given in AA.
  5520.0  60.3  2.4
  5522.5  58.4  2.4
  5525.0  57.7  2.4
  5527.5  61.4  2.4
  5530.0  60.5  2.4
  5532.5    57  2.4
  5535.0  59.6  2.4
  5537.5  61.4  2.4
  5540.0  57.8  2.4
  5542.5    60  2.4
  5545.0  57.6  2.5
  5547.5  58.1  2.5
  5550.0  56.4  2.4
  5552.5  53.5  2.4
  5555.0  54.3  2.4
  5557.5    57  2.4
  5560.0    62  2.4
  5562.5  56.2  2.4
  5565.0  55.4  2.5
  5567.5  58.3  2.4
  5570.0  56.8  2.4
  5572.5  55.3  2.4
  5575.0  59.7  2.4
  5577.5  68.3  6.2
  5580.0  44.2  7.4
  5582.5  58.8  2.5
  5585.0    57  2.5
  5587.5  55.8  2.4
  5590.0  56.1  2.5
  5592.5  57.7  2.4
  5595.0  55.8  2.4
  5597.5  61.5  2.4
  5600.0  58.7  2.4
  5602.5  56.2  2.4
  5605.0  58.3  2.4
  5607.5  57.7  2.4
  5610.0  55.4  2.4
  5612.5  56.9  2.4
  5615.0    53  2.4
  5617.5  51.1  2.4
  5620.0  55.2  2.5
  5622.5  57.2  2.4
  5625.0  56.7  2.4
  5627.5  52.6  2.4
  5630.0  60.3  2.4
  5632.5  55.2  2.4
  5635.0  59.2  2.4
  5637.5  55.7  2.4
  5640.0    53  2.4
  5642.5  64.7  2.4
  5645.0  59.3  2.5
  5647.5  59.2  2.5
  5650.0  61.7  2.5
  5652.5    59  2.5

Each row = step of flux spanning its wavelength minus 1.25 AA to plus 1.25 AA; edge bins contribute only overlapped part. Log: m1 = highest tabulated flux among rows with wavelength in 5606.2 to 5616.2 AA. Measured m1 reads 57.7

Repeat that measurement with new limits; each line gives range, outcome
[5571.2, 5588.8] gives 68.3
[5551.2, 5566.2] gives 62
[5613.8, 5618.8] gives 53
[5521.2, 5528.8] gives 61.4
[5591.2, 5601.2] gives 61.5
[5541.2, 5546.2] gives 60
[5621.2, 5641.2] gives 60.3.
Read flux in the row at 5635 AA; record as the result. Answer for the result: 59.2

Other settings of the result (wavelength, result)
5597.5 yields 61.5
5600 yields 58.7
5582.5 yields 58.8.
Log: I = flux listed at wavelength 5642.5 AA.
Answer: 64.7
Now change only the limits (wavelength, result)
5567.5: 58.3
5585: 57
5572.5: 55.3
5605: 58.3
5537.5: 61.4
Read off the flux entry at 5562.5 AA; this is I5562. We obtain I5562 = 56.2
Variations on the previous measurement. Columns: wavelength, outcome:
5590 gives 56.1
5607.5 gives 57.7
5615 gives 53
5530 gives 60.5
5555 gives 54.3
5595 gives 55.8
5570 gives 56.8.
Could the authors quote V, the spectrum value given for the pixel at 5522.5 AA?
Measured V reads 58.4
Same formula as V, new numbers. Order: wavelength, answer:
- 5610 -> 55.4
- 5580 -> 44.2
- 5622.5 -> 57.2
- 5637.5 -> 55.7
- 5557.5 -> 57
